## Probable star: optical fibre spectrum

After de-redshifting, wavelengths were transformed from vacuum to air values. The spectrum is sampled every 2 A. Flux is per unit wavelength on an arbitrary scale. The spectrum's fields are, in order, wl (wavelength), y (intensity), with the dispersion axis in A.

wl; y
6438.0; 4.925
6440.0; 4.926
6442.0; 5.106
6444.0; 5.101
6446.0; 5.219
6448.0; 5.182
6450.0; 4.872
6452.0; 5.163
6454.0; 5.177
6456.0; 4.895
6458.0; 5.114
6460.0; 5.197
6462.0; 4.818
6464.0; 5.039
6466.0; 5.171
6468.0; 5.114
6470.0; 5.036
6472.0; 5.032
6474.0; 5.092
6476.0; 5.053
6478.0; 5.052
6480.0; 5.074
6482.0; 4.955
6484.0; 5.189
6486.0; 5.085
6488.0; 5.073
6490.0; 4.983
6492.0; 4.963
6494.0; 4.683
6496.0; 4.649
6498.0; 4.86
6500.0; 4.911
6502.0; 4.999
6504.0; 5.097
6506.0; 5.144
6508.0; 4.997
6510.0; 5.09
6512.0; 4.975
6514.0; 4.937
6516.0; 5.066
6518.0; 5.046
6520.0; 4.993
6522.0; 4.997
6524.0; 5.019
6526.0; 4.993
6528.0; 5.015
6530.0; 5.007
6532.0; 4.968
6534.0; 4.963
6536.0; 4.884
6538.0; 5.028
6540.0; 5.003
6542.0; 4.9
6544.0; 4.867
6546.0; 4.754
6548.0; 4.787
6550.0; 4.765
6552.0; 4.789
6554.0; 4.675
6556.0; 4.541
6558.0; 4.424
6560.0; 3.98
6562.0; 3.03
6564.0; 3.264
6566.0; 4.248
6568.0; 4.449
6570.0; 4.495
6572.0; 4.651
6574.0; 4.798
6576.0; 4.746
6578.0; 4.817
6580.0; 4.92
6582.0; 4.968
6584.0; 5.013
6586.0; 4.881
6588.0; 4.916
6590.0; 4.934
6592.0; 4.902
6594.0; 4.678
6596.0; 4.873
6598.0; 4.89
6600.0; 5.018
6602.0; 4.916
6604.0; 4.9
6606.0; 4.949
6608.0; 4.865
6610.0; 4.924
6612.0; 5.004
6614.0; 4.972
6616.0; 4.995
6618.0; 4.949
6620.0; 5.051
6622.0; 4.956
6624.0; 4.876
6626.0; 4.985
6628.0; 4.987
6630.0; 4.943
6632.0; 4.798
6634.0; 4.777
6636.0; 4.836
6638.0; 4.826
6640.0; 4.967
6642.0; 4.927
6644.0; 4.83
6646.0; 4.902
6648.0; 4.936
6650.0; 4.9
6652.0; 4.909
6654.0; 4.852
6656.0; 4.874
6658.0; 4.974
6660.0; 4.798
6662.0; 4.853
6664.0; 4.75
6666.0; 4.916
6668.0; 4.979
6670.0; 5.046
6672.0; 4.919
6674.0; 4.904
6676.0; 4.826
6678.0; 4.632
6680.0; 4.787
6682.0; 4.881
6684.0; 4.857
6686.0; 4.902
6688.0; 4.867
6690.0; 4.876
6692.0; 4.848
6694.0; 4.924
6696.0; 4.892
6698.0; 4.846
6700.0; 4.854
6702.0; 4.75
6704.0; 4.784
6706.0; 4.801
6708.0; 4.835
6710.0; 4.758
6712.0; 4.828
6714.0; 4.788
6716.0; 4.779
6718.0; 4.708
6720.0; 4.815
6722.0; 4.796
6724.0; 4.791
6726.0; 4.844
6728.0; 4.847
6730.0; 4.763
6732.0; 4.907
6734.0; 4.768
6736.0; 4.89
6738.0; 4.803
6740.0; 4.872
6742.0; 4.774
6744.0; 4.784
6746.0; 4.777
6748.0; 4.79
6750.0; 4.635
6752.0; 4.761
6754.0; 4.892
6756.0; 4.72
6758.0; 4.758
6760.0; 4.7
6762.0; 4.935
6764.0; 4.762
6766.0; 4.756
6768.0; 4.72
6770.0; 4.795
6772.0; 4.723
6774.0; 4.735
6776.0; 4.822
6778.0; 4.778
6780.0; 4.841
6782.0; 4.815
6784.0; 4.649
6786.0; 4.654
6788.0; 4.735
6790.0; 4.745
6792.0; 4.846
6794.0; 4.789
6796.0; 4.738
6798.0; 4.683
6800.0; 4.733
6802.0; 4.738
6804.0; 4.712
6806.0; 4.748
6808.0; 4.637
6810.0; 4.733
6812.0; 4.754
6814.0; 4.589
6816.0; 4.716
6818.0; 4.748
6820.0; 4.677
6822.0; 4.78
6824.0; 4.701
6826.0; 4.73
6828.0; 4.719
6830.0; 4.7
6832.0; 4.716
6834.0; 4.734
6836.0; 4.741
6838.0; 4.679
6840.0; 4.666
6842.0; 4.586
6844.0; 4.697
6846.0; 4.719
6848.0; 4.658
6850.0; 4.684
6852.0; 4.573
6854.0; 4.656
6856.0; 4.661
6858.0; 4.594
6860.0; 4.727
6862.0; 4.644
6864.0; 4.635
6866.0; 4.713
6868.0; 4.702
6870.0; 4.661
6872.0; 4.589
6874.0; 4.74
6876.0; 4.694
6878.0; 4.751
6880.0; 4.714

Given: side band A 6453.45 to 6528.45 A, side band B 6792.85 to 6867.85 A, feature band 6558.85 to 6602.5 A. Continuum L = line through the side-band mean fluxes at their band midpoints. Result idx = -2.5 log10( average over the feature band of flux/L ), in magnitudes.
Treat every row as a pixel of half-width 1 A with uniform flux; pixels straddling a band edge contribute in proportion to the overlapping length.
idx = 0.07 mag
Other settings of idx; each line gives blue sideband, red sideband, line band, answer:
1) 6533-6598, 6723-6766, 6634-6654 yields -0.04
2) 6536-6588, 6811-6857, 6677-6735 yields -0.04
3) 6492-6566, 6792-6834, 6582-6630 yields -0.04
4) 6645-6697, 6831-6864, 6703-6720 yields 0.01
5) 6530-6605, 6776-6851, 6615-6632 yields -0.06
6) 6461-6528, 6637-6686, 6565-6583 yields 0.06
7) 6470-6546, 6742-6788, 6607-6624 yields -0.01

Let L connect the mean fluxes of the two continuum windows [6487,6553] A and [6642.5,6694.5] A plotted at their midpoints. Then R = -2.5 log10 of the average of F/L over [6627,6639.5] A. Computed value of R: 0.006 mag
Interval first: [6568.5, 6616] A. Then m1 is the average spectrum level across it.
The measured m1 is 4.87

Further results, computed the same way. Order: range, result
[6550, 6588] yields 4.5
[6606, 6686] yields 4.9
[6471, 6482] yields 5.05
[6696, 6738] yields 4.81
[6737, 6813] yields 4.76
